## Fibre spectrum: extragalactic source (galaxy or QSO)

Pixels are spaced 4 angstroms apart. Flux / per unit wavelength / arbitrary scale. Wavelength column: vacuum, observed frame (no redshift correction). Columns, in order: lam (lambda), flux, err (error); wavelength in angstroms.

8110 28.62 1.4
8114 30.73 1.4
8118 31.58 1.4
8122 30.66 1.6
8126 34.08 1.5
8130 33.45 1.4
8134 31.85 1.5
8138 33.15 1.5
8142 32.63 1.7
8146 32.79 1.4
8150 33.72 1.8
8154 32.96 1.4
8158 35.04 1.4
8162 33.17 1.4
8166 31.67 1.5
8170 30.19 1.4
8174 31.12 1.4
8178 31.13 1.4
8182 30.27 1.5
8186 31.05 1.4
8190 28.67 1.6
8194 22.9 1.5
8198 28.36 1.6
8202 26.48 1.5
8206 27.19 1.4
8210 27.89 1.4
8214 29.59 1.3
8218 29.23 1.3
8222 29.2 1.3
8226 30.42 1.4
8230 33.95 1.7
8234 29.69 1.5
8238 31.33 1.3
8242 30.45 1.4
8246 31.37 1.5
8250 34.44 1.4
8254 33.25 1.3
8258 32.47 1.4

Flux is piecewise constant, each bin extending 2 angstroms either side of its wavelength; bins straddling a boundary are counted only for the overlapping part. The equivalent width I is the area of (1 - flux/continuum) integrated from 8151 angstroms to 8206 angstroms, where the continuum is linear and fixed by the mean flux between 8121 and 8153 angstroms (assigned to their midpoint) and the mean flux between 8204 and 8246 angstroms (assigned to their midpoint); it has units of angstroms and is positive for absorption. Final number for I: 2.3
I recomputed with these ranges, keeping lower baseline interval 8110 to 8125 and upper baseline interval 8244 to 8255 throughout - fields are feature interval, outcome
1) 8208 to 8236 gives 2.21 angstroms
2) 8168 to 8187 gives 0.66 angstroms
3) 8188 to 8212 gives 3.94 angstroms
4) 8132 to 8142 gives -0.43 angstroms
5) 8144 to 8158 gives -0.89 angstroms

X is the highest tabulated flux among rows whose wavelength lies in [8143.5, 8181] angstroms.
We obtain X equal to 35.04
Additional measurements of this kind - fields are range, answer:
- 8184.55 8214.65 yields 31.05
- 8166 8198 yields 31.67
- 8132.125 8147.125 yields 33.15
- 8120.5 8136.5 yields 34.08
